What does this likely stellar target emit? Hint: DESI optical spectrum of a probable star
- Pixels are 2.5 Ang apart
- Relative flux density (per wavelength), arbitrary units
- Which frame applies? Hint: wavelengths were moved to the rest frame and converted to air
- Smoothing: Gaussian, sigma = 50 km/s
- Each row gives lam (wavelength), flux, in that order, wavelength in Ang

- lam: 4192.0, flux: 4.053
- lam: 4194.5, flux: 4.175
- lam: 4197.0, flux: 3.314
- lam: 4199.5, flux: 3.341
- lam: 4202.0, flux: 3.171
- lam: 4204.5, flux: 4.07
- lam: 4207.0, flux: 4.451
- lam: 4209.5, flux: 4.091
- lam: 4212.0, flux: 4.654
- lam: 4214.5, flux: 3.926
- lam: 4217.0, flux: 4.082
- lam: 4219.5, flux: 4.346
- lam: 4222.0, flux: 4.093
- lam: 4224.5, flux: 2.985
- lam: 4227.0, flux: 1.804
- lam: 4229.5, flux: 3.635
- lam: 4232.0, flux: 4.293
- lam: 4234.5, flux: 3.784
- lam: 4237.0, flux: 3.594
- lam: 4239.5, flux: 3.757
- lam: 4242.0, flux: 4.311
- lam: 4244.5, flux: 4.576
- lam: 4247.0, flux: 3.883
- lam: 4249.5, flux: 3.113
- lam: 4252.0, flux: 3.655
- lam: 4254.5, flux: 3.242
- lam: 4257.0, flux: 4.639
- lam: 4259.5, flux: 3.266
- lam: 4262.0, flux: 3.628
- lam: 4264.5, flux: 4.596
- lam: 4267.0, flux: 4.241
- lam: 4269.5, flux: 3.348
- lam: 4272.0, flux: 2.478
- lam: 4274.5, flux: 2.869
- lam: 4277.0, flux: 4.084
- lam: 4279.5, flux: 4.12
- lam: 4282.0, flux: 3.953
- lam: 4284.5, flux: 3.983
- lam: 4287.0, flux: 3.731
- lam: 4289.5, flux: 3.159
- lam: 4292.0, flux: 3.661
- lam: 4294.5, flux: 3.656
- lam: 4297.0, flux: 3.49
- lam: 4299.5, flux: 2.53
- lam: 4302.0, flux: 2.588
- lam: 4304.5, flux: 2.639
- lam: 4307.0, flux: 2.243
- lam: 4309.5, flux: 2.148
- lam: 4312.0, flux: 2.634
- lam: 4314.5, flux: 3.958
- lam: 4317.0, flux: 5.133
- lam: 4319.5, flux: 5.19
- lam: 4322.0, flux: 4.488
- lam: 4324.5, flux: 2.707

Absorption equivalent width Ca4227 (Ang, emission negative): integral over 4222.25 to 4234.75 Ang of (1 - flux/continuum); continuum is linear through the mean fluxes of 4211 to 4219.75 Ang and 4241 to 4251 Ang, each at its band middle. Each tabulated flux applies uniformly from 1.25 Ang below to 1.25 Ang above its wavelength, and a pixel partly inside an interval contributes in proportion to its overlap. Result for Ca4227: 2.4 Ang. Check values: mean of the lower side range 4.23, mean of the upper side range 3.95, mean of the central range 3.32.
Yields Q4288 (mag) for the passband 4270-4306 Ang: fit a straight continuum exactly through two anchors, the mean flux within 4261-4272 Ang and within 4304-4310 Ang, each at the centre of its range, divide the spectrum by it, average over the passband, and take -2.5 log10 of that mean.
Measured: -0.12 mag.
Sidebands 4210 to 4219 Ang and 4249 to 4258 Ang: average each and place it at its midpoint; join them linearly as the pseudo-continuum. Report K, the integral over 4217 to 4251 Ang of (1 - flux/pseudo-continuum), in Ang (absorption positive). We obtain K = 1.9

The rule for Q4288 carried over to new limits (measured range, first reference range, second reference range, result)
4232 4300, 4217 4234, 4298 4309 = -0.23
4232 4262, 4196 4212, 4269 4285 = -0.05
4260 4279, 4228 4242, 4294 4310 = -0.11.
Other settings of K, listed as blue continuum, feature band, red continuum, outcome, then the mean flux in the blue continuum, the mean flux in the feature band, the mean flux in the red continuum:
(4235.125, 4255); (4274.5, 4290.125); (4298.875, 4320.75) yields -1.4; 3.79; 3.79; 3.25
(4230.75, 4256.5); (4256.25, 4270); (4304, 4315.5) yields -1.8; 3.84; 3.96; 2.7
